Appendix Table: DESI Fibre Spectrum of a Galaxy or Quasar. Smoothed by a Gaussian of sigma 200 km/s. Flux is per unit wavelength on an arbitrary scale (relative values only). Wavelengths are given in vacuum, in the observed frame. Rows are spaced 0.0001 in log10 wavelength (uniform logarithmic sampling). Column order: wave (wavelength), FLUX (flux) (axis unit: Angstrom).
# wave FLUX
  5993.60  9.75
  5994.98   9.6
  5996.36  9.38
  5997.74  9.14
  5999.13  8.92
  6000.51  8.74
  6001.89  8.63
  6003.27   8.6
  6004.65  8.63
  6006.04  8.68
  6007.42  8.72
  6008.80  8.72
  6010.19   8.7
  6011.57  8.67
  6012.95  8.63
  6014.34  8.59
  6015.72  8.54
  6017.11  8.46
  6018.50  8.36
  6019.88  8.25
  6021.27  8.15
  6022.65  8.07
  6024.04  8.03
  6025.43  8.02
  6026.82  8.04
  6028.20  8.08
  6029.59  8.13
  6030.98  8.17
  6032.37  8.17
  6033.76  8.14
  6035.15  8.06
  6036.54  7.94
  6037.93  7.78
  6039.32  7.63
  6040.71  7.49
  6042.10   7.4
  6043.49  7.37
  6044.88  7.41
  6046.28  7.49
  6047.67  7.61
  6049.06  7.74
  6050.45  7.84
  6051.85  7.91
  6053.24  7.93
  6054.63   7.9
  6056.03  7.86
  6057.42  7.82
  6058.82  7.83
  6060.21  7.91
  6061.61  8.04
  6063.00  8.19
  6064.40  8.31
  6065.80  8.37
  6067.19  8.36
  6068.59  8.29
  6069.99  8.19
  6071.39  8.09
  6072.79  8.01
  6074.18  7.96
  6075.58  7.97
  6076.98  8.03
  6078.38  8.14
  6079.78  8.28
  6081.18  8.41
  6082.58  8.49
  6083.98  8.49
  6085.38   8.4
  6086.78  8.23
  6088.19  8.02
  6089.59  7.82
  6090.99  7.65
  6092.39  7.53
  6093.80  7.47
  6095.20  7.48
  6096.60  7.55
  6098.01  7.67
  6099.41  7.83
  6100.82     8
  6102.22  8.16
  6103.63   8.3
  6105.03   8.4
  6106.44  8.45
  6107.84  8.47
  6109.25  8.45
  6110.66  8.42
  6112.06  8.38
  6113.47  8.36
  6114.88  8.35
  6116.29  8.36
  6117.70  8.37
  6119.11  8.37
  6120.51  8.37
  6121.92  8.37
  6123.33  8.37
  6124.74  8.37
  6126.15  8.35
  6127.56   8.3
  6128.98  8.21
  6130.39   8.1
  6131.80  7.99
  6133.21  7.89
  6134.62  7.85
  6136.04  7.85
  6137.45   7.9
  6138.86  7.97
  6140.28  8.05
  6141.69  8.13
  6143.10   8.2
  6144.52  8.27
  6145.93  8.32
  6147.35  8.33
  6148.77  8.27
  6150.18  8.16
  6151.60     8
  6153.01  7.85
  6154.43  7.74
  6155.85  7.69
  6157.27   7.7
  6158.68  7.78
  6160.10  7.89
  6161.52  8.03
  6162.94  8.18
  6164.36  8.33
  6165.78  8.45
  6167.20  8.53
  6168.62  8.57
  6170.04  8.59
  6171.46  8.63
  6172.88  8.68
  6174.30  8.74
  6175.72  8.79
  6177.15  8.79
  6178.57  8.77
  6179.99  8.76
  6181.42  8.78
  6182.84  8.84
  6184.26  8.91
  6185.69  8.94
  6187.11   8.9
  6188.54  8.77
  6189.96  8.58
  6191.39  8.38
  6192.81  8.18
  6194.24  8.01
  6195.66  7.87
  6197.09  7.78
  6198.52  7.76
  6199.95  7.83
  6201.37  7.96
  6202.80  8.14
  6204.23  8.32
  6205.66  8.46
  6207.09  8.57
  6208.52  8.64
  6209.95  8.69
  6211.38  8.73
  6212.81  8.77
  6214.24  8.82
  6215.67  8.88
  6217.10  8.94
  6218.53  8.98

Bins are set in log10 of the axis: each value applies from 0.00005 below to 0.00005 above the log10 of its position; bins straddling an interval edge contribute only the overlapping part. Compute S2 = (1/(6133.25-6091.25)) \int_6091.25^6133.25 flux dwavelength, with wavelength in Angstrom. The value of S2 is 8.16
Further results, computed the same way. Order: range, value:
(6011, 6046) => 8.05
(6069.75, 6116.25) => 8.11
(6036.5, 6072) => 7.87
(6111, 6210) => 8.29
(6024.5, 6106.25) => 7.97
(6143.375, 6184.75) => 8.35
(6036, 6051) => 7.61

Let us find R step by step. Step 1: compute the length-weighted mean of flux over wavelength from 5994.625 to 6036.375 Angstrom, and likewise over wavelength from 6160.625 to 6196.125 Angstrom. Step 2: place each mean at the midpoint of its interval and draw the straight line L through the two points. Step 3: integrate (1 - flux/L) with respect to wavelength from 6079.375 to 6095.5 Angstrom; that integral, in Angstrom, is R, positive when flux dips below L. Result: 0.9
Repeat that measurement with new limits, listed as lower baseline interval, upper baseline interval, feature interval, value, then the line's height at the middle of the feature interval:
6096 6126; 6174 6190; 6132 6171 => 2.2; 8.57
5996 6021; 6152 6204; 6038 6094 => 4.0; 8.55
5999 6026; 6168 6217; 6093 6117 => 1.1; 8.52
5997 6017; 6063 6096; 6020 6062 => 2.7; 8.41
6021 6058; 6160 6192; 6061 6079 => -0.3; 8.03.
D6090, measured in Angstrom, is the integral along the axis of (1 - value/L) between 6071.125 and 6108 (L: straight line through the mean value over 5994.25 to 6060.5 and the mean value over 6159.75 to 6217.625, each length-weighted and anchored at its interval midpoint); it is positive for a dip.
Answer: 1.2 Angstrom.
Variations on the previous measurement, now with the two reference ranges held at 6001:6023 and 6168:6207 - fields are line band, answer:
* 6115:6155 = 1.6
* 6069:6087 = 0.6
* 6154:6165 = 0.7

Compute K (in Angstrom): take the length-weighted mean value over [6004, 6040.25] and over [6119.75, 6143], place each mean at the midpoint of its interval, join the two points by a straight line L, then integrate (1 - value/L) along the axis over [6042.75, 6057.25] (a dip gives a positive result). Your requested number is 0.9 Angstrom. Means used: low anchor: 8.28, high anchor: 8.14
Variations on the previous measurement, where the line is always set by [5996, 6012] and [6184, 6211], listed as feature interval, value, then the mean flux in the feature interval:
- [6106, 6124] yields 0.30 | 8.39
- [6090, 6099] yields 1.05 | 7.58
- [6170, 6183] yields -0.54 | 8.74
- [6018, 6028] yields 0.70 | 8.13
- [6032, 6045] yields 1.44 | 7.74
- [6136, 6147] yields 0.47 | 8.11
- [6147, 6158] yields 0.64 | 7.96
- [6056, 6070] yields 0.87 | 8.11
